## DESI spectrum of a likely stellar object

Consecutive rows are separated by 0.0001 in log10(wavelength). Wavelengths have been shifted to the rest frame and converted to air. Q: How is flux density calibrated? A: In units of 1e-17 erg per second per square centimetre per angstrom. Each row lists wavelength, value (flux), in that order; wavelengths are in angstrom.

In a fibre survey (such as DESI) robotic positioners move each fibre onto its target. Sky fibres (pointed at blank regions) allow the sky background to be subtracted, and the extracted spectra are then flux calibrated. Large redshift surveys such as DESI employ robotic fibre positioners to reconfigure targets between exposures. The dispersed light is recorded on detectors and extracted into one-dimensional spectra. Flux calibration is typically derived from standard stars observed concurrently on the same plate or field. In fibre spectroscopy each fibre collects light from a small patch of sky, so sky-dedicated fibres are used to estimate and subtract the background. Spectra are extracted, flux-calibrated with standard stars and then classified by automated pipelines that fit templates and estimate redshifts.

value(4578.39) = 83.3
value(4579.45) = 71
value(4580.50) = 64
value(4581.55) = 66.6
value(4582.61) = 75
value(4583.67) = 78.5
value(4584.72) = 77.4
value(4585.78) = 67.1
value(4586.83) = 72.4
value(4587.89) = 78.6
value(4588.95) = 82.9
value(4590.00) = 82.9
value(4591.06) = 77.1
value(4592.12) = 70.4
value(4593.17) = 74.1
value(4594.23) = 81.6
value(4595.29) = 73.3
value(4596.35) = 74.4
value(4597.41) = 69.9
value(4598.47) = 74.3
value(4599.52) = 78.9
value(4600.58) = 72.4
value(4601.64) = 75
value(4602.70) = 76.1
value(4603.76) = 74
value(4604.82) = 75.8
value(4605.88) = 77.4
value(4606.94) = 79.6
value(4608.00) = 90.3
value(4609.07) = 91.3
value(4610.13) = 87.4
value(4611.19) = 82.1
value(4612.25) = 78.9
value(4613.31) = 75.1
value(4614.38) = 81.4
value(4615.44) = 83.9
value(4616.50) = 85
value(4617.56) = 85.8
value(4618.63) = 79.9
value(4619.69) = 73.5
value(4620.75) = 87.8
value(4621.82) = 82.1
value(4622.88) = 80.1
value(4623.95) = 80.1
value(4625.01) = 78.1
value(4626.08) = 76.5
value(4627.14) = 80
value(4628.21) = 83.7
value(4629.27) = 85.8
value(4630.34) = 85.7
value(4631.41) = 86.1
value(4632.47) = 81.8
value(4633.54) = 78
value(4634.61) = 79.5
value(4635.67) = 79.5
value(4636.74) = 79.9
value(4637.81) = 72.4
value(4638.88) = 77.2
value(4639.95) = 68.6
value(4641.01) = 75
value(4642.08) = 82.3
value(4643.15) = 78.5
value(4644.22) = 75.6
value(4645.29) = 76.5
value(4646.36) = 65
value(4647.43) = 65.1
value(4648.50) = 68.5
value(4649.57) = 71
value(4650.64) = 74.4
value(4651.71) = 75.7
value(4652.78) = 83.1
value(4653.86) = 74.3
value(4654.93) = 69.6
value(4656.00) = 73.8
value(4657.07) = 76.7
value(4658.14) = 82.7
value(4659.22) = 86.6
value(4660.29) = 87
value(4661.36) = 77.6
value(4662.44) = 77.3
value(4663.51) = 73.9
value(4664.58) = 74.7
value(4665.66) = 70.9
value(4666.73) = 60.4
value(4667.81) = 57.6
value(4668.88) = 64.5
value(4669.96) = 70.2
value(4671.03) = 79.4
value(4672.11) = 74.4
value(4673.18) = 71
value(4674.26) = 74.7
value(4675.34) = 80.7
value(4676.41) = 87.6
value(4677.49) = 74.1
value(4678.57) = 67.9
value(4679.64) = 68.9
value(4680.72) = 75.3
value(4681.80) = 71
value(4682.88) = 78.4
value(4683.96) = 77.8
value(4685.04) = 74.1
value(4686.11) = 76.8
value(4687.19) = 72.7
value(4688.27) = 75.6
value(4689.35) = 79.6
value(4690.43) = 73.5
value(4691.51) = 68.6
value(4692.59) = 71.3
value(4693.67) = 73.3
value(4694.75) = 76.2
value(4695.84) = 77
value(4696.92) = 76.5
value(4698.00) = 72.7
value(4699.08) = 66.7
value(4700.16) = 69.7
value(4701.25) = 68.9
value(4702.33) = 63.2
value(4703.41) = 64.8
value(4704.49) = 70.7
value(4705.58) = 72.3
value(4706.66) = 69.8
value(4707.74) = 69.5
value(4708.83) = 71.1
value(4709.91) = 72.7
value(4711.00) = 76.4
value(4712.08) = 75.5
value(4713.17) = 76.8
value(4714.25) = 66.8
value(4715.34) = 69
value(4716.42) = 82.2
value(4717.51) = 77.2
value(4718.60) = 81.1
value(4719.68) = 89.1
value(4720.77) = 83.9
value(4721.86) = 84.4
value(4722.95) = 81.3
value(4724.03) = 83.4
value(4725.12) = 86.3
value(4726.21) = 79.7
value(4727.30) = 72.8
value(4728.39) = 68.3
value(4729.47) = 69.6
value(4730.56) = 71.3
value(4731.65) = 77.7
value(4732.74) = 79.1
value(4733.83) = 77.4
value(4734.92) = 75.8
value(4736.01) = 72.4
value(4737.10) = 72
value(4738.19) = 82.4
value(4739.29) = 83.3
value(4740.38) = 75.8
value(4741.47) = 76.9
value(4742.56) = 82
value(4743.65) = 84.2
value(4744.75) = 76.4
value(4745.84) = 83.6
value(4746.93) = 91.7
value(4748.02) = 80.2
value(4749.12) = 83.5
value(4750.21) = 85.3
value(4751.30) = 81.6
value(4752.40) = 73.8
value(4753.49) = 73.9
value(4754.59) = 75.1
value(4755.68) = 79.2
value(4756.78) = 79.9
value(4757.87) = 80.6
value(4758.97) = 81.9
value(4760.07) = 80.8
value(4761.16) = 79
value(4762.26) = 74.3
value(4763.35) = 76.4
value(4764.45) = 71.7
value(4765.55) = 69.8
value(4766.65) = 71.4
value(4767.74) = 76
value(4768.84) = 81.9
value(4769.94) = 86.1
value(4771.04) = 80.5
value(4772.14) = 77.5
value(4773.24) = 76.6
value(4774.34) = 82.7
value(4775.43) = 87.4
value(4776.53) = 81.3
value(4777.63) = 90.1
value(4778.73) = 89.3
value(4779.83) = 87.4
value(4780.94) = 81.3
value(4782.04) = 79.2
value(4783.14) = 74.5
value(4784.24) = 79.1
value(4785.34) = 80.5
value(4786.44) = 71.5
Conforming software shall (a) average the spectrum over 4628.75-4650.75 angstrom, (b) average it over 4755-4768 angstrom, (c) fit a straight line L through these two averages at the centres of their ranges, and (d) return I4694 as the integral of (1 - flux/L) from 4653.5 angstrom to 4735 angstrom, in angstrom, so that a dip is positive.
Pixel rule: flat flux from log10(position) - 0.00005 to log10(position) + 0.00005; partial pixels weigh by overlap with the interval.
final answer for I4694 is 2.14 angstrom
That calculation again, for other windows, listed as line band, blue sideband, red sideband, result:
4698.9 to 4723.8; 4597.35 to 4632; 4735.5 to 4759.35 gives 1.78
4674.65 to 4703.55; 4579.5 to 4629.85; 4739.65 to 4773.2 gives 1.87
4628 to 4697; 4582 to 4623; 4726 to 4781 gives 2.91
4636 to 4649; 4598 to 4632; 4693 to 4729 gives 0.87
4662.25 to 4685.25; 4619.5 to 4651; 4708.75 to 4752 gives 1.52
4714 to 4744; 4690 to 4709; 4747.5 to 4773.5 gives -1.51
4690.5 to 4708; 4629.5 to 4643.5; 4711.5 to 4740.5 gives 1.62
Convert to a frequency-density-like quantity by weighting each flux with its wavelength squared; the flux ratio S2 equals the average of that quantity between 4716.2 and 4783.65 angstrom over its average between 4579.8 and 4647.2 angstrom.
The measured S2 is 1.08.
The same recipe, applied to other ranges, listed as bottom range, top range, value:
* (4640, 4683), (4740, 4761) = 1.12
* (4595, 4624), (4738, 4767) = 1.06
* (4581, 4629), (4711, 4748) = 1.05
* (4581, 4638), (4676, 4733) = 0.99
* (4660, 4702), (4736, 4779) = 1.12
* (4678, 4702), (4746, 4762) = 1.13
